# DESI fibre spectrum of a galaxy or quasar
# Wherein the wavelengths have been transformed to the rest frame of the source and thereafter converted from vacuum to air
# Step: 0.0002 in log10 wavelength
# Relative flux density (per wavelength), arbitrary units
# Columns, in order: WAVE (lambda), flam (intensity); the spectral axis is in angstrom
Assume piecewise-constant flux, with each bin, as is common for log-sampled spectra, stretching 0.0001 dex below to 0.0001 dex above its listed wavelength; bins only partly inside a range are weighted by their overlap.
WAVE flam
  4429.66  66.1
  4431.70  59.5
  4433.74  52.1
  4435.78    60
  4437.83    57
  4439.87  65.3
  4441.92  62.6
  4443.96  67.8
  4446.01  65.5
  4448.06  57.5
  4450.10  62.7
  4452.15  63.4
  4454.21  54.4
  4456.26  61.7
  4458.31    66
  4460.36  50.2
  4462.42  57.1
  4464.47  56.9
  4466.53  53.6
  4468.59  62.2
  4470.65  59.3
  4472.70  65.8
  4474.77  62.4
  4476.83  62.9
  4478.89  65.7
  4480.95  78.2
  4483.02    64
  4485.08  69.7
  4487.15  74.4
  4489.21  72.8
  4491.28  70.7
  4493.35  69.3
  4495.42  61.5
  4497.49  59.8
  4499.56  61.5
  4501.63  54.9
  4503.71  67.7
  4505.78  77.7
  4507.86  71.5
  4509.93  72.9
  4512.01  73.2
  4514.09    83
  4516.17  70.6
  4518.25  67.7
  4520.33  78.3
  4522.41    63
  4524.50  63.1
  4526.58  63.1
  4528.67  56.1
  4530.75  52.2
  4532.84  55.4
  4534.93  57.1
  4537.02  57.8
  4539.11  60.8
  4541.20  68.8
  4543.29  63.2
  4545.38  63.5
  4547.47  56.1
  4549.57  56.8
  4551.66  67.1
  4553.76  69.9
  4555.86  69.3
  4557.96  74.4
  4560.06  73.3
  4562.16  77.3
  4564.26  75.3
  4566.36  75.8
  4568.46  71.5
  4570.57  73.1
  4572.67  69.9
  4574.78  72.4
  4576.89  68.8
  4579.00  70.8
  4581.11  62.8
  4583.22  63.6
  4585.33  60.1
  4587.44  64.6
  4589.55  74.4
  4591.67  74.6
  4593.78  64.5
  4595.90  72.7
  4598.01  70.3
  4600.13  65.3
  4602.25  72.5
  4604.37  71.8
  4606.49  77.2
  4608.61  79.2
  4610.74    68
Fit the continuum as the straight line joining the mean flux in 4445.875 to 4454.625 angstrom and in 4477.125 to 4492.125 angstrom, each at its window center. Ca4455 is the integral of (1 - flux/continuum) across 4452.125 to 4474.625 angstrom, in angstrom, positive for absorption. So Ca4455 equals 1.84 angstrom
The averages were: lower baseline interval 60.6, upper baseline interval 70.4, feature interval 59.1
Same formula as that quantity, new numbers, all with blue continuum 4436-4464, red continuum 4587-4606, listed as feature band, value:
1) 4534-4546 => 0.9 angstrom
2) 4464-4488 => -0.8 angstrom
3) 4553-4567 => -1.1 angstrom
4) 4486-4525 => -2.9 angstrom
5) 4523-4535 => 1.4 angstrom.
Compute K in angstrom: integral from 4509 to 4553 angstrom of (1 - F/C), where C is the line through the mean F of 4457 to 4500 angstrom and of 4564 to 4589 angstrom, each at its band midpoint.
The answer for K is 1.6 angstrom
